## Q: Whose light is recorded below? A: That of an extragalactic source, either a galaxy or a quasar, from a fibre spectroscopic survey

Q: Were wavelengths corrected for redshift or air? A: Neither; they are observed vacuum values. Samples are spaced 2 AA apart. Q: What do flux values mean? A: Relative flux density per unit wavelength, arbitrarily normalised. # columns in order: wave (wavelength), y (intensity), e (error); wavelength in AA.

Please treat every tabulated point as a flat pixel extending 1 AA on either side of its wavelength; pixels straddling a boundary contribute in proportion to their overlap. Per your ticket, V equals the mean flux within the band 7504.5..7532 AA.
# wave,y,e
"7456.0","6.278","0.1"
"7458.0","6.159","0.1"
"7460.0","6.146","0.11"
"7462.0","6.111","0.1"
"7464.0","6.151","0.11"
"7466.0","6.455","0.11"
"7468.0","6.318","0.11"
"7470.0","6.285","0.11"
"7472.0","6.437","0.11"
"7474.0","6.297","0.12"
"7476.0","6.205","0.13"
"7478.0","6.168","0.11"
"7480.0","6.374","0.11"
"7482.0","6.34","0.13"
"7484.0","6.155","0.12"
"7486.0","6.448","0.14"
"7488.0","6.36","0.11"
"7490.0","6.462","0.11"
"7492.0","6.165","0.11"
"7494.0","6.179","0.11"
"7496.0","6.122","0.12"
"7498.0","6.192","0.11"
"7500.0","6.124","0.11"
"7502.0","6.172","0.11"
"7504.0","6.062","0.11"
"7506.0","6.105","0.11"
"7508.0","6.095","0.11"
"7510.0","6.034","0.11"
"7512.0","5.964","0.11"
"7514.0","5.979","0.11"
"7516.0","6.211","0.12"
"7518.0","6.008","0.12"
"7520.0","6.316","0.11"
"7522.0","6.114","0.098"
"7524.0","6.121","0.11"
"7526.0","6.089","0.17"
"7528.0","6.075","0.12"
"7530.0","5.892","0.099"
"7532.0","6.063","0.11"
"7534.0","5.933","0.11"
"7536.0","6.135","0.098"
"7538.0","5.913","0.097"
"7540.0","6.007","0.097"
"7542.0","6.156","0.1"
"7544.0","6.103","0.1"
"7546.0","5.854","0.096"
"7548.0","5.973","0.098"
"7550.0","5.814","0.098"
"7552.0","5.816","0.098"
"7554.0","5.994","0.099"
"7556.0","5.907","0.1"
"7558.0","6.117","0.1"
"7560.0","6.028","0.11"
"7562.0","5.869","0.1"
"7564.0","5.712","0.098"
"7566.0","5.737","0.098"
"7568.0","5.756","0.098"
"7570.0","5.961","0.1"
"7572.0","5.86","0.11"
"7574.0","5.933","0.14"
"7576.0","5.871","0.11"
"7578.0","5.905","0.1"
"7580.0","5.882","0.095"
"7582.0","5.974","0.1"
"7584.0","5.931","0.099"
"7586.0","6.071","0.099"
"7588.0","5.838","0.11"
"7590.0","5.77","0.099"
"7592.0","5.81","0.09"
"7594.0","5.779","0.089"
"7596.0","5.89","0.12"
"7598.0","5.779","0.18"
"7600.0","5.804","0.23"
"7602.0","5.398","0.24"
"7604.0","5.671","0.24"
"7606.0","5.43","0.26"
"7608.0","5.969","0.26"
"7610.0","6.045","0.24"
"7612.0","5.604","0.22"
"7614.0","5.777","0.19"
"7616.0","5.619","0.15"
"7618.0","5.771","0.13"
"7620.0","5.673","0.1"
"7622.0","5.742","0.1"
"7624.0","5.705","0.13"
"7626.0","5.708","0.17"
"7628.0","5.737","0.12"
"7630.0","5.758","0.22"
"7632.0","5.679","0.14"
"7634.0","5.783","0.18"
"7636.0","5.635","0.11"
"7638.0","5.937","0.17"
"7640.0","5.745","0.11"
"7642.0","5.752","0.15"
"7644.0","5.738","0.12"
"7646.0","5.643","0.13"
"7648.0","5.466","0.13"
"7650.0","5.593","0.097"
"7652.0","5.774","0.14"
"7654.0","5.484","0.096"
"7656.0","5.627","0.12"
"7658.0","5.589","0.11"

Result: 6.08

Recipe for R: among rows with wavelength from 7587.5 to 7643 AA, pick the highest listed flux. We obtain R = 6.045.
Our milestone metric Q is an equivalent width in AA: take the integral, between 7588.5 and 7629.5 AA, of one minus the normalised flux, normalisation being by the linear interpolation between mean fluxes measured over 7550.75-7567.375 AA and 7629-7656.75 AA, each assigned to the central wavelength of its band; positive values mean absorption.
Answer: 0.2 AA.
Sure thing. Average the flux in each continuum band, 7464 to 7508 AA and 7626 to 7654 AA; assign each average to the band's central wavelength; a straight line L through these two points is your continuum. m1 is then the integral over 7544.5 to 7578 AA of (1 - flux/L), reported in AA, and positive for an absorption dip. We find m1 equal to 0.5 AA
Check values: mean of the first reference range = 6.25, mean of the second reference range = 5.7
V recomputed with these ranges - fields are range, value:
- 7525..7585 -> 5.94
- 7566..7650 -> 5.77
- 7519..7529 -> 6.14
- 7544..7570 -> 5.89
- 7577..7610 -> 5.81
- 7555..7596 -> 5.89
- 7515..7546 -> 6.07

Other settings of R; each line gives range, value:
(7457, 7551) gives 6.462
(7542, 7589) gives 6.156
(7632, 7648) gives 5.937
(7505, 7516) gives 6.211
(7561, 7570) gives 5.961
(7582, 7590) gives 6.071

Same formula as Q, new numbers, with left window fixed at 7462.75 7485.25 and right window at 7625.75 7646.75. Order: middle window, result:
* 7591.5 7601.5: 0.1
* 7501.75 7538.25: 0.4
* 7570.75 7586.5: 0.0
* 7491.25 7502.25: 0.1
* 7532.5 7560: 0.3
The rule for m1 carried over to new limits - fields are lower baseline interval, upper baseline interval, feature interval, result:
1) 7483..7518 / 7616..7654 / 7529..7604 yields 0.54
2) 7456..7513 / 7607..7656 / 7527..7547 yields 0.09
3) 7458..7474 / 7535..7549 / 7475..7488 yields -0.15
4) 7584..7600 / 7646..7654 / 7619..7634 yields -0.05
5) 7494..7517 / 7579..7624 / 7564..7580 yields 0.07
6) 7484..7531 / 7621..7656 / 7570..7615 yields 0.25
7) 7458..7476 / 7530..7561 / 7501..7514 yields 0.12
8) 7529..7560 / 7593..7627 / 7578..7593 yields -0.19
